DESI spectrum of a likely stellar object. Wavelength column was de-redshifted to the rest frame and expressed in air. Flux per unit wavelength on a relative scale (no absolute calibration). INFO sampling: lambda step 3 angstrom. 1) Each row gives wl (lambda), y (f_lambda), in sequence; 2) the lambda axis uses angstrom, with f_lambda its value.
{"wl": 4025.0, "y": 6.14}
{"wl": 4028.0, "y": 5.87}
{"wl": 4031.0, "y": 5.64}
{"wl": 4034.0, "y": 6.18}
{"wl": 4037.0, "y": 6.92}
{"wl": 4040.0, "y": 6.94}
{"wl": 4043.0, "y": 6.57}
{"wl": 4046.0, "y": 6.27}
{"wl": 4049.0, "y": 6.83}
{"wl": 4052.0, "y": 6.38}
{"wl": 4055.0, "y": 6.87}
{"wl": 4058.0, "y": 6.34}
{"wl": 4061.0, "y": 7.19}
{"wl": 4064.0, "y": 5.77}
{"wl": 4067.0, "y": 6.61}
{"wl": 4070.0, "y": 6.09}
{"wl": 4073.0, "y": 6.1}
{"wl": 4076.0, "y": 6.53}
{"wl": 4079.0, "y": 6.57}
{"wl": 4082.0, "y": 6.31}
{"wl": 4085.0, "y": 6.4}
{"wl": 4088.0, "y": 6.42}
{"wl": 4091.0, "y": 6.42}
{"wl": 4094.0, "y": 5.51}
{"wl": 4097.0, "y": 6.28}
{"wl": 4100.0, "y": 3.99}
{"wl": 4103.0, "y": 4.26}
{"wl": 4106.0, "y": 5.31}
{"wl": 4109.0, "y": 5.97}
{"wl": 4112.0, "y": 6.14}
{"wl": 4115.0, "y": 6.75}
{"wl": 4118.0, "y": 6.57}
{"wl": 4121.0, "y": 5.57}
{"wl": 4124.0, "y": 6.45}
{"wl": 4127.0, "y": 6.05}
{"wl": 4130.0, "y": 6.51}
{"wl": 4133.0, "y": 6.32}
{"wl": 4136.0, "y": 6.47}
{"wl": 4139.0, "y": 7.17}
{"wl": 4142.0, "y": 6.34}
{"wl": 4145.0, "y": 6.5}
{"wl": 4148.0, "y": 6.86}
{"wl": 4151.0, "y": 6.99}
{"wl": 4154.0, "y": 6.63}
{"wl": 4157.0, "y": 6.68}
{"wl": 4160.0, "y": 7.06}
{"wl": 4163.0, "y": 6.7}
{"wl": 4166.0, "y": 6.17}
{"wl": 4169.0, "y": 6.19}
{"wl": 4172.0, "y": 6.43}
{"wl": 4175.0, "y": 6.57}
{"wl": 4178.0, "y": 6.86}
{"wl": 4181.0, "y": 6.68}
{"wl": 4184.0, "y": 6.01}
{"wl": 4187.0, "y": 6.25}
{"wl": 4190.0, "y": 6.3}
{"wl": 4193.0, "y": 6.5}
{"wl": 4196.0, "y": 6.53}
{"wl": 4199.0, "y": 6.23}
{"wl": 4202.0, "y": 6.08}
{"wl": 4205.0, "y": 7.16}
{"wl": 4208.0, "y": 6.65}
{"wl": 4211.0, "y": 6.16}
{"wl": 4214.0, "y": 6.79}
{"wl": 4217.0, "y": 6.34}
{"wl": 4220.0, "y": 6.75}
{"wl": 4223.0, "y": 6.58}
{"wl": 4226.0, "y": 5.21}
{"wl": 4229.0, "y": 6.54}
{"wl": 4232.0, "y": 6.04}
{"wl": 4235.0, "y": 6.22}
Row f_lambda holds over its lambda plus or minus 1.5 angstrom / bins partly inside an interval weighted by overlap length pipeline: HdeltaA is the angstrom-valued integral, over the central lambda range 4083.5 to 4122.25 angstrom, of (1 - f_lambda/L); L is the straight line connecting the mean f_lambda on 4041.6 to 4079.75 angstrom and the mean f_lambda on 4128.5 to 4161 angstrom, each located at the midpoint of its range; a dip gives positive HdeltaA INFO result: 4.5 angstrom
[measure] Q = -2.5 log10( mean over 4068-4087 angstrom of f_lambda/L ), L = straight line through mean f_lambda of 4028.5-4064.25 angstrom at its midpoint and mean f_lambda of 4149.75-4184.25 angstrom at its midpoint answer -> 0.03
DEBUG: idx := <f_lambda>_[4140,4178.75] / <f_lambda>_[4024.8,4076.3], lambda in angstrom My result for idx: 1.03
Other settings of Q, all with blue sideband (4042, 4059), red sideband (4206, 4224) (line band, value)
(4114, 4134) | 0.04 mag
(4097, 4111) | 0.28 mag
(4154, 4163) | -0.04 mag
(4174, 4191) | 0.02 mag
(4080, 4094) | 0.04 mag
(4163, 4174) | 0.04 mag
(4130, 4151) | -0.01 mag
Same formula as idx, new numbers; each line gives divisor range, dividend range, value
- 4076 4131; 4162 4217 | 1.08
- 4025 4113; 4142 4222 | 1.06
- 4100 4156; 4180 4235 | 1.03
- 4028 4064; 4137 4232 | 1.00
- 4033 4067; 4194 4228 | 0.97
